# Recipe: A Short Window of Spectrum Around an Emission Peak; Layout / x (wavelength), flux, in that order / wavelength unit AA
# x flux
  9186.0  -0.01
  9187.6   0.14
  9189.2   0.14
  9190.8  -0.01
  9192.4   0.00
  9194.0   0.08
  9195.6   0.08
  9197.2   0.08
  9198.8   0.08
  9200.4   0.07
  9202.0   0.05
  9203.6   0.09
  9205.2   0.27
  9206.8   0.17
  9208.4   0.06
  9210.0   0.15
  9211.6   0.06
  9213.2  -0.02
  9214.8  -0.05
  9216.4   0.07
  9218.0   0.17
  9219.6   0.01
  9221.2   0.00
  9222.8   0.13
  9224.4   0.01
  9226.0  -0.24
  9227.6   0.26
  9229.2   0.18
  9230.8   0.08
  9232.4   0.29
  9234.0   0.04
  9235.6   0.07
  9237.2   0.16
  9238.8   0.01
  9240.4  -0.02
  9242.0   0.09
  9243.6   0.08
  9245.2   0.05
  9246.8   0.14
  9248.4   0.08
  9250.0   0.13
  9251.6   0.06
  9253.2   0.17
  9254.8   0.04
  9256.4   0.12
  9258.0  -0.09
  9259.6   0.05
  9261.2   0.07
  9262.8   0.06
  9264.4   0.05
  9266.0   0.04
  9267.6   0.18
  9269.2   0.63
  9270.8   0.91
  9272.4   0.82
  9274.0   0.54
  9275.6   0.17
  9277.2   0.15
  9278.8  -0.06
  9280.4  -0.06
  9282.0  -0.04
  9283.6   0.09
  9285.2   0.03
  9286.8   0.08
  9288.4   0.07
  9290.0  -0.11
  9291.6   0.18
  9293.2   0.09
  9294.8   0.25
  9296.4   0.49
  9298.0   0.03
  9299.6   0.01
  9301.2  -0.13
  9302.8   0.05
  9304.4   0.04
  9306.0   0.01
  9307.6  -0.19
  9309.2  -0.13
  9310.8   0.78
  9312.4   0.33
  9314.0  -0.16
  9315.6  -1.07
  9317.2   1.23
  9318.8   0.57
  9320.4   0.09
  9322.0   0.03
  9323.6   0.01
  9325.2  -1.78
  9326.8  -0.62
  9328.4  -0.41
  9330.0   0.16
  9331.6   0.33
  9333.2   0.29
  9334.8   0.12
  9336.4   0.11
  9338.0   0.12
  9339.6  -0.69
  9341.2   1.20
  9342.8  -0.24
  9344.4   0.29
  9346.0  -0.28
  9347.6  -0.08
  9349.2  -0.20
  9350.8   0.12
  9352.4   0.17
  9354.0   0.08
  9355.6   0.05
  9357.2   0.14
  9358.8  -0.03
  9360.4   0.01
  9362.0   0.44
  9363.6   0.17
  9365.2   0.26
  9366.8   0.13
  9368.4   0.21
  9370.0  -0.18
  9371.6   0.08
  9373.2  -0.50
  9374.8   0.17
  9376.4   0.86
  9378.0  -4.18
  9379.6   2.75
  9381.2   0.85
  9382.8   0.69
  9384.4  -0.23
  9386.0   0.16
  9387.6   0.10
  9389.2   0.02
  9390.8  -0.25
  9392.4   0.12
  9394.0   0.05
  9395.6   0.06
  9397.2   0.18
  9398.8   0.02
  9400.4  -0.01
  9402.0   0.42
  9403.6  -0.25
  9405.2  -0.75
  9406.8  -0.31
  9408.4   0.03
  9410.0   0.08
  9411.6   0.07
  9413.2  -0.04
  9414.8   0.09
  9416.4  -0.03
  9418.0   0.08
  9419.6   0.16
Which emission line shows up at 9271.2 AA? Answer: H-beta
